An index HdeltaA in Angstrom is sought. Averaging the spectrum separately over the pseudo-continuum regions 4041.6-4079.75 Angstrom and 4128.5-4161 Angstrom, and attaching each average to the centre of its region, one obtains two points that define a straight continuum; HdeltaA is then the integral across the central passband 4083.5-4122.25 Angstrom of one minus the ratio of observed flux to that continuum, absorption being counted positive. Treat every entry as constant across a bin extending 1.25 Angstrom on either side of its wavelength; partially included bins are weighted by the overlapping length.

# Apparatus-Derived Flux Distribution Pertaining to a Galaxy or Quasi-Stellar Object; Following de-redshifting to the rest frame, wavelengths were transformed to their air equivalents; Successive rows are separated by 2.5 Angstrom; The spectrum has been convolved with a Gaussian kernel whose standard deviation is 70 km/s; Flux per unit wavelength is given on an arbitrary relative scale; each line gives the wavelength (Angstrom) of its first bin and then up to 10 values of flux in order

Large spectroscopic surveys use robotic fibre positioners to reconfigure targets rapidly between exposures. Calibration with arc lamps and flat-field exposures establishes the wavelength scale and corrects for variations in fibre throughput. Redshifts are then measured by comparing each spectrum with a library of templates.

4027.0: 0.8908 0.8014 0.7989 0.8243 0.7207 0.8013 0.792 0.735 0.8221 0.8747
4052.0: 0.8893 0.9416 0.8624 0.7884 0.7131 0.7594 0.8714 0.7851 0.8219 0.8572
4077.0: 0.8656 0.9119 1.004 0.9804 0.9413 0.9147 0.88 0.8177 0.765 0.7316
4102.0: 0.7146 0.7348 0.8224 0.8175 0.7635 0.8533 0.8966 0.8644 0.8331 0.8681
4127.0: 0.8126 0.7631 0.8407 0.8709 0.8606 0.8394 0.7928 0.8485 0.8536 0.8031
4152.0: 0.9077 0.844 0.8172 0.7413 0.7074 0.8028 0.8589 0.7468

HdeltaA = -0.1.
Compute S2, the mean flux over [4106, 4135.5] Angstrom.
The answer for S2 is 0.834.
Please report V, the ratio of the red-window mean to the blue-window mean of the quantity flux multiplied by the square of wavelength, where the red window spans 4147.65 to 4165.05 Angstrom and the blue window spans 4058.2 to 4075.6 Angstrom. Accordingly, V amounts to 1.05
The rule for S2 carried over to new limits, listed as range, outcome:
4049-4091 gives 0.87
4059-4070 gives 0.783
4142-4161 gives 0.827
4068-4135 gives 0.842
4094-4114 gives 0.772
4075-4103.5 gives 0.865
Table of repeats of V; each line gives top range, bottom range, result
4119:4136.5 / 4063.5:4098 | 0.98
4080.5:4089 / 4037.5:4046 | 1.28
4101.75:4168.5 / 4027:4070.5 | 1.05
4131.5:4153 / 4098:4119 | 1.08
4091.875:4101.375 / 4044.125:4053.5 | 0.95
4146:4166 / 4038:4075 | 1.04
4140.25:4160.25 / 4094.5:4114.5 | 1.10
